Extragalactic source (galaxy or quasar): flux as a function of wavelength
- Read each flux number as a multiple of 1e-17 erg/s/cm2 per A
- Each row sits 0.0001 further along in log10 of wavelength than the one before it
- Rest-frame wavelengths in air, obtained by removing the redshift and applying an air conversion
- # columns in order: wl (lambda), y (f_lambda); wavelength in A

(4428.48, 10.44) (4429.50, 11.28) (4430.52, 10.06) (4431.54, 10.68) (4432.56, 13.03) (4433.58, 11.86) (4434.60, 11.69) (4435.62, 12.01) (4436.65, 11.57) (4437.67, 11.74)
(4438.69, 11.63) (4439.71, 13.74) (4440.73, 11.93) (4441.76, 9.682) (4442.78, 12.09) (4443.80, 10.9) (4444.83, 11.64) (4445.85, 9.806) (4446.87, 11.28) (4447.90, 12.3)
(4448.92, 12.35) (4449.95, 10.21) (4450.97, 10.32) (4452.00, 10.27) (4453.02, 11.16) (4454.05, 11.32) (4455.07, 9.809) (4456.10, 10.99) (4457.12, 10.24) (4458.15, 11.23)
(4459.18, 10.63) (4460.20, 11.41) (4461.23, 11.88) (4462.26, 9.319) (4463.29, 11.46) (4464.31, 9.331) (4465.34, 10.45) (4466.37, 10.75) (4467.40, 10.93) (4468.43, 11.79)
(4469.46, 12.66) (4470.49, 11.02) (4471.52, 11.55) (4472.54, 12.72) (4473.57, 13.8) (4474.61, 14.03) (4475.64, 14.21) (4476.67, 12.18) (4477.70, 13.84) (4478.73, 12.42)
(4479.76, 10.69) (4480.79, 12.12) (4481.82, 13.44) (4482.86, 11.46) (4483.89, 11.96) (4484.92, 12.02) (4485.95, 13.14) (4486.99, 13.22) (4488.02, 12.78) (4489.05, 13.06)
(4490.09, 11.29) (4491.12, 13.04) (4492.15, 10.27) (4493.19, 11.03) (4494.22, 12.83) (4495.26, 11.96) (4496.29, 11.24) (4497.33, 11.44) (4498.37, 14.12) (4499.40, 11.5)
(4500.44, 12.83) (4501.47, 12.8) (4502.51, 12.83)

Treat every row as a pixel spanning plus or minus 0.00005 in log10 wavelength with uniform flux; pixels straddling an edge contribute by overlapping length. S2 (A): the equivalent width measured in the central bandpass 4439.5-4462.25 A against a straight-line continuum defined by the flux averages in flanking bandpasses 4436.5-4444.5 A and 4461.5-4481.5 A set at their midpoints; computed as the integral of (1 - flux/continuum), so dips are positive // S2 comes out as 1.29 A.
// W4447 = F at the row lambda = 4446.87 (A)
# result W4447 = 11.28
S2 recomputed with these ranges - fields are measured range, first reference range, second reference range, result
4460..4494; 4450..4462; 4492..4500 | -1.9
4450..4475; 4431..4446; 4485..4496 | 1.6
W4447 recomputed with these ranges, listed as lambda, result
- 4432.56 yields 13.03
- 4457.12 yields 10.24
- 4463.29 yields 11.46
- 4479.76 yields 10.69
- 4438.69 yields 11.63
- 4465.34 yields 10.45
